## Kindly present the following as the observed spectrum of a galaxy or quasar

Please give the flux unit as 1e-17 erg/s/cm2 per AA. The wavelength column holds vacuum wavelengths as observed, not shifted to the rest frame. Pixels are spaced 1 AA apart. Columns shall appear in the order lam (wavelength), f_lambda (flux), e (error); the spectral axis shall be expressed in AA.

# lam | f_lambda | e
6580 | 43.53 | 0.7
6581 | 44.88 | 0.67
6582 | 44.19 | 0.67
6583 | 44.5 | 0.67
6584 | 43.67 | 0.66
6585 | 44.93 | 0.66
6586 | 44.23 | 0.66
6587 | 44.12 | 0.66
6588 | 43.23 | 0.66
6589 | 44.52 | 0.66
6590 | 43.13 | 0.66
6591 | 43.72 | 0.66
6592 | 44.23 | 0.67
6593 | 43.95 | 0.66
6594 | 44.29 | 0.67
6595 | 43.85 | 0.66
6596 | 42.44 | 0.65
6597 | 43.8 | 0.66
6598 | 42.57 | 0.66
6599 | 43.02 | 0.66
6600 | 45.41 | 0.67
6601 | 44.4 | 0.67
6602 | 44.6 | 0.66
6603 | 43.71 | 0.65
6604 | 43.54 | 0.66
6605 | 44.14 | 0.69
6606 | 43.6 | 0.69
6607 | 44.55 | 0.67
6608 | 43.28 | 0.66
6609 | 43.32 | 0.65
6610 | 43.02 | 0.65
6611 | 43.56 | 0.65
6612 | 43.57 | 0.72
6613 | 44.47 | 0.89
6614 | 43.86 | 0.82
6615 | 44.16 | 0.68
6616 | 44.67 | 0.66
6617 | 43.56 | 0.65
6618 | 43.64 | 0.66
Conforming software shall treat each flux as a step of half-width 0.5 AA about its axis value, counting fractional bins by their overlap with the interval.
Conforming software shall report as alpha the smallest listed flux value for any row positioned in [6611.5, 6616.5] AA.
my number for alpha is 43.57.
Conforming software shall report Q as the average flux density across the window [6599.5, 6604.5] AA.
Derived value 44.3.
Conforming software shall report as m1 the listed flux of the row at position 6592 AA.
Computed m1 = 44.23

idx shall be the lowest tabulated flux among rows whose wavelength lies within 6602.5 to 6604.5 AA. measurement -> 43.54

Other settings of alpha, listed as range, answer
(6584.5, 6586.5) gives 44.23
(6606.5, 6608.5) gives 43.28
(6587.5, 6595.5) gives 43.13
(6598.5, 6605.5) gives 43.02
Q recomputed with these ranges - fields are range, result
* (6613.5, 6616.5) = 44.2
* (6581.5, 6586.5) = 44.3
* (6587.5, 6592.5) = 43.8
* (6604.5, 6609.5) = 43.8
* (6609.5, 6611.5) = 43.3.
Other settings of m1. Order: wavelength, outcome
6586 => 44.23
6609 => 43.32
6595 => 43.85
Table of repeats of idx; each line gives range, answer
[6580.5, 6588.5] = 43.23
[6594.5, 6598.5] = 42.44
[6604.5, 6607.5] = 43.6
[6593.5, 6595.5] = 43.85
